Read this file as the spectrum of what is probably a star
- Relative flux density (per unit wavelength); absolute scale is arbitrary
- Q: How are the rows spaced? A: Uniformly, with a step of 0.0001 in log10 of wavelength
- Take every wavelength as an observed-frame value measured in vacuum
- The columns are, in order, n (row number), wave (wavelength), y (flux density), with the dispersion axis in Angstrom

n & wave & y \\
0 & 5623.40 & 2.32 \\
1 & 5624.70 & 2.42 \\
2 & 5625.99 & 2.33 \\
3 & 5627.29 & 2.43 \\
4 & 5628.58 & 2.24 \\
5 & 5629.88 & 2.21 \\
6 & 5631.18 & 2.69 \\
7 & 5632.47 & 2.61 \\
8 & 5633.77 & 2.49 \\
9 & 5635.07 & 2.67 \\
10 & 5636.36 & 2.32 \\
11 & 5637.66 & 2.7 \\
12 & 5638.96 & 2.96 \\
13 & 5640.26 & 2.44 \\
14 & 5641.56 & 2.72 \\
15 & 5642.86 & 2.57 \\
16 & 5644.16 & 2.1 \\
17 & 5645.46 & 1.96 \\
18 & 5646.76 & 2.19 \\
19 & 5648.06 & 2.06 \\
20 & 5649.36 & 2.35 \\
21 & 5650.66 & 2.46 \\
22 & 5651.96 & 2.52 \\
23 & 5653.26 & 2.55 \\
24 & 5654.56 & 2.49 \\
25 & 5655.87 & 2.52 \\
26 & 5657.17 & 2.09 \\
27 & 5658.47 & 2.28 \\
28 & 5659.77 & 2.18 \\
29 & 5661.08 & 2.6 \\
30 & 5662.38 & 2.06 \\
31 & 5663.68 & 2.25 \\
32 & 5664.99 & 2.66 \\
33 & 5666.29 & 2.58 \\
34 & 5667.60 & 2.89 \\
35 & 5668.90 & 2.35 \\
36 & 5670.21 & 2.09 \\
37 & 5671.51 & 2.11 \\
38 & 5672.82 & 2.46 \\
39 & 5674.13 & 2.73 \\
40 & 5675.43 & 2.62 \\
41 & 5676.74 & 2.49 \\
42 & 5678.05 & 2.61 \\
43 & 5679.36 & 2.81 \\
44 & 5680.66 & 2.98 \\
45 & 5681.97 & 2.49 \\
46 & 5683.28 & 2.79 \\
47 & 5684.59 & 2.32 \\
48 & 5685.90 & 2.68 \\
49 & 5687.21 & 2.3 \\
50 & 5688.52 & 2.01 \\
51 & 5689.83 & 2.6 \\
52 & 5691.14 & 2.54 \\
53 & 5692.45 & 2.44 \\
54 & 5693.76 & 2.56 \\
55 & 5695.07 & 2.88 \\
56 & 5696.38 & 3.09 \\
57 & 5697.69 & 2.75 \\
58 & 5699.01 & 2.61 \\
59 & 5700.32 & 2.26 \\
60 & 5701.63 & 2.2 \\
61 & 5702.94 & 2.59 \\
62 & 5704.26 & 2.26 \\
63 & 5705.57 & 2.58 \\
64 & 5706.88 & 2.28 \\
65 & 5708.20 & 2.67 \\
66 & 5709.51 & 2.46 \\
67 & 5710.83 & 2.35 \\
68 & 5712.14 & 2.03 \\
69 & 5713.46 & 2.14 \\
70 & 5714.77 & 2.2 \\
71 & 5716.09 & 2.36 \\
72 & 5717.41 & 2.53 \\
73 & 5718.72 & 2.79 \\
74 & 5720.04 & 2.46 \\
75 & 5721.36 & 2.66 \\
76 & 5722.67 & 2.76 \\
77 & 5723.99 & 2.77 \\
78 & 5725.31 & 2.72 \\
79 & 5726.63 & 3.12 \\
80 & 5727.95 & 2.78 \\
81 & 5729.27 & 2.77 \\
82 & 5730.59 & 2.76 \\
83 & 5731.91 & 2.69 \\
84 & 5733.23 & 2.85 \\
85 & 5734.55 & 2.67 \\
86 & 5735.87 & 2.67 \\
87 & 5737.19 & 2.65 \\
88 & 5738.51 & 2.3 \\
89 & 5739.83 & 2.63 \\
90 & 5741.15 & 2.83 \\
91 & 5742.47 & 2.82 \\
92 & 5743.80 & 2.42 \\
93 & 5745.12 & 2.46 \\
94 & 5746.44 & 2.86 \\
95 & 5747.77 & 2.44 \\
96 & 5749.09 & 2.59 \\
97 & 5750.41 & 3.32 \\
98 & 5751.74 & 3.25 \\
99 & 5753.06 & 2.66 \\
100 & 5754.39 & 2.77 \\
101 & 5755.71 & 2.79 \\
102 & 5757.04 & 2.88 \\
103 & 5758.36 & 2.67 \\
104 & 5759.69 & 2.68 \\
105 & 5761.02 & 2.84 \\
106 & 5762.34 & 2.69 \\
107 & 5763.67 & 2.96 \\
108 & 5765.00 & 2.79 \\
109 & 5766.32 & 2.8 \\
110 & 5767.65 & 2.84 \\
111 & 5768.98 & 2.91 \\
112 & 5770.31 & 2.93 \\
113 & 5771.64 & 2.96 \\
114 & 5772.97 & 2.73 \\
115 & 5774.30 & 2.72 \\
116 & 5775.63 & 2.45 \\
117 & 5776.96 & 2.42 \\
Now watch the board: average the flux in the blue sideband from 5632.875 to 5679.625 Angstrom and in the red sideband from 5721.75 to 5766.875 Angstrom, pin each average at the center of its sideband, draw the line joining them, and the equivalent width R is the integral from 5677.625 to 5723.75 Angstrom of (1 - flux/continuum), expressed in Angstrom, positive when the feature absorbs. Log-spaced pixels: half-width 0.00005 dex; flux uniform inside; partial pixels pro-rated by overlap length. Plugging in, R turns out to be 1.42 Angstrom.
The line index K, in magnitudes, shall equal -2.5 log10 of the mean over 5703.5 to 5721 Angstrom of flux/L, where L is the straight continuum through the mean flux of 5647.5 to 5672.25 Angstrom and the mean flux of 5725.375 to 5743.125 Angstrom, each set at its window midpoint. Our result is 0.10 mag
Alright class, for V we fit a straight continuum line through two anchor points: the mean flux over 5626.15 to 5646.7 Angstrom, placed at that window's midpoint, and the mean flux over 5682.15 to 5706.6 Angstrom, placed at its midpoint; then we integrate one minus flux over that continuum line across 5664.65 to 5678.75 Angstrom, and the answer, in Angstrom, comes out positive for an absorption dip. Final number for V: 0.0 Angstrom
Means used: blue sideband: 2.46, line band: 2.51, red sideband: 2.52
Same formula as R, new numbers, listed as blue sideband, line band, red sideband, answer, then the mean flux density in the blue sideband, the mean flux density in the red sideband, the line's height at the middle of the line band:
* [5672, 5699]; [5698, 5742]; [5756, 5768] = 2.1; 2.6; 2.79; 2.69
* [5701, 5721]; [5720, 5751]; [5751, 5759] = -0.8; 2.4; 2.84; 2.64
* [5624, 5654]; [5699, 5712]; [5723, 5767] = 1.2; 2.43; 2.75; 2.64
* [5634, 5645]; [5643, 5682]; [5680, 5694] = 1.8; 2.55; 2.52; 2.53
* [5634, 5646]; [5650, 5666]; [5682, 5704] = 0.7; 2.5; 2.53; 2.51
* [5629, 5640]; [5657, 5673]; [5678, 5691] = 1.3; 2.57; 2.56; 2.56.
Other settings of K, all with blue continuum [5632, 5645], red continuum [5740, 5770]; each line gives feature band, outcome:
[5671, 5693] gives 0.04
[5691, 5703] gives 0.03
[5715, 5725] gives 0.04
